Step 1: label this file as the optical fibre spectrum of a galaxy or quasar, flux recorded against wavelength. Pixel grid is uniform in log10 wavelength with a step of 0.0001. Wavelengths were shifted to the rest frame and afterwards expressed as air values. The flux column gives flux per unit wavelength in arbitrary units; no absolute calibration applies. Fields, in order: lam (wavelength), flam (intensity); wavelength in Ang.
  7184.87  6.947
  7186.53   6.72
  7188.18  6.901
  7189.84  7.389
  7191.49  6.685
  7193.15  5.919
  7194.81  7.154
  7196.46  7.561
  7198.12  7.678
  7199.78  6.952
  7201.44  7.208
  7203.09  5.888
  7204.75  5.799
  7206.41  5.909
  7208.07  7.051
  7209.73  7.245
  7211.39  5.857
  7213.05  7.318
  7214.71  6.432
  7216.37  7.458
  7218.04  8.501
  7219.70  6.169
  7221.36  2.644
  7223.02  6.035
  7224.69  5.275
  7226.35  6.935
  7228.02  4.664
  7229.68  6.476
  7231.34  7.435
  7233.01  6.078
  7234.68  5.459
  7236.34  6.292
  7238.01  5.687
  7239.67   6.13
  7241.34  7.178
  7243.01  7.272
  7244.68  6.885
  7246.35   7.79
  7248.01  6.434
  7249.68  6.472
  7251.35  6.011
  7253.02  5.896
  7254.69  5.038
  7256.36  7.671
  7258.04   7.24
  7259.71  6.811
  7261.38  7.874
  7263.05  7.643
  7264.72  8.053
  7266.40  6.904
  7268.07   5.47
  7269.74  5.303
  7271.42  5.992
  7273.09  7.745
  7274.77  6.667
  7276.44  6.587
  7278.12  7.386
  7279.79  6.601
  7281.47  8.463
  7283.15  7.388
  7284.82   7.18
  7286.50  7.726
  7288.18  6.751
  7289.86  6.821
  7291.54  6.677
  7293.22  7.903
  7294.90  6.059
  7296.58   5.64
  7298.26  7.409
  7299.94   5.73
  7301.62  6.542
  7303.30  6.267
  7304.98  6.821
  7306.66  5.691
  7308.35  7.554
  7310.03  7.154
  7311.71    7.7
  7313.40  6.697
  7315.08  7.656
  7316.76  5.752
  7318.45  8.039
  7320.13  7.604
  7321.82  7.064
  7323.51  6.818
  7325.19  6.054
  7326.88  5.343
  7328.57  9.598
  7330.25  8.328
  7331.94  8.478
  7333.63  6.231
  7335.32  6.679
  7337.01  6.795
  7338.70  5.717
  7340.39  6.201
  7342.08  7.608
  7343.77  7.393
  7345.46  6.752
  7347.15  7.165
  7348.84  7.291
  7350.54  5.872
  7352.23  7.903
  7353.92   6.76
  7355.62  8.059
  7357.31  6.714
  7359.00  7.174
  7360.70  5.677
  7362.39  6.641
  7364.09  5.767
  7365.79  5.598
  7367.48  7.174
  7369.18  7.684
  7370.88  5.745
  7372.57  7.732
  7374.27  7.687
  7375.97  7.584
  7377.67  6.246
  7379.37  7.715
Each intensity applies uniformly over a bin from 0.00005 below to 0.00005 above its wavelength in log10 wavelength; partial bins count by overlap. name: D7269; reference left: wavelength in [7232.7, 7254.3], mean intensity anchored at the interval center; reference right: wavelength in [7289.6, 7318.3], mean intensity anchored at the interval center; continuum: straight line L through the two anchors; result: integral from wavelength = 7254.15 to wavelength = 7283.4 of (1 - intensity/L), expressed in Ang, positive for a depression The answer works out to -1.8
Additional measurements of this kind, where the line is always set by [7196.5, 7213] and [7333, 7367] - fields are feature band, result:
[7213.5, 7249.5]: 1.8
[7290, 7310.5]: 0.3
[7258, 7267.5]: -1.0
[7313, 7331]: -1.3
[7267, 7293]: -0.7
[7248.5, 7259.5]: 0.5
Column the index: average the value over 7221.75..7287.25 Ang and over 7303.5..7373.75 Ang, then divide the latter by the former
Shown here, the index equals 1.04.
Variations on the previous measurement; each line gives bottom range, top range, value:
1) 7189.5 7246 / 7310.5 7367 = 1.07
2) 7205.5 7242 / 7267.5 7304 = 1.08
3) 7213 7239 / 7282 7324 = 1.13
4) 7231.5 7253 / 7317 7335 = 1.12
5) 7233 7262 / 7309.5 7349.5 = 1.08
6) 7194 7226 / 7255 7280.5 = 1.05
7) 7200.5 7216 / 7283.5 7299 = 1.06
